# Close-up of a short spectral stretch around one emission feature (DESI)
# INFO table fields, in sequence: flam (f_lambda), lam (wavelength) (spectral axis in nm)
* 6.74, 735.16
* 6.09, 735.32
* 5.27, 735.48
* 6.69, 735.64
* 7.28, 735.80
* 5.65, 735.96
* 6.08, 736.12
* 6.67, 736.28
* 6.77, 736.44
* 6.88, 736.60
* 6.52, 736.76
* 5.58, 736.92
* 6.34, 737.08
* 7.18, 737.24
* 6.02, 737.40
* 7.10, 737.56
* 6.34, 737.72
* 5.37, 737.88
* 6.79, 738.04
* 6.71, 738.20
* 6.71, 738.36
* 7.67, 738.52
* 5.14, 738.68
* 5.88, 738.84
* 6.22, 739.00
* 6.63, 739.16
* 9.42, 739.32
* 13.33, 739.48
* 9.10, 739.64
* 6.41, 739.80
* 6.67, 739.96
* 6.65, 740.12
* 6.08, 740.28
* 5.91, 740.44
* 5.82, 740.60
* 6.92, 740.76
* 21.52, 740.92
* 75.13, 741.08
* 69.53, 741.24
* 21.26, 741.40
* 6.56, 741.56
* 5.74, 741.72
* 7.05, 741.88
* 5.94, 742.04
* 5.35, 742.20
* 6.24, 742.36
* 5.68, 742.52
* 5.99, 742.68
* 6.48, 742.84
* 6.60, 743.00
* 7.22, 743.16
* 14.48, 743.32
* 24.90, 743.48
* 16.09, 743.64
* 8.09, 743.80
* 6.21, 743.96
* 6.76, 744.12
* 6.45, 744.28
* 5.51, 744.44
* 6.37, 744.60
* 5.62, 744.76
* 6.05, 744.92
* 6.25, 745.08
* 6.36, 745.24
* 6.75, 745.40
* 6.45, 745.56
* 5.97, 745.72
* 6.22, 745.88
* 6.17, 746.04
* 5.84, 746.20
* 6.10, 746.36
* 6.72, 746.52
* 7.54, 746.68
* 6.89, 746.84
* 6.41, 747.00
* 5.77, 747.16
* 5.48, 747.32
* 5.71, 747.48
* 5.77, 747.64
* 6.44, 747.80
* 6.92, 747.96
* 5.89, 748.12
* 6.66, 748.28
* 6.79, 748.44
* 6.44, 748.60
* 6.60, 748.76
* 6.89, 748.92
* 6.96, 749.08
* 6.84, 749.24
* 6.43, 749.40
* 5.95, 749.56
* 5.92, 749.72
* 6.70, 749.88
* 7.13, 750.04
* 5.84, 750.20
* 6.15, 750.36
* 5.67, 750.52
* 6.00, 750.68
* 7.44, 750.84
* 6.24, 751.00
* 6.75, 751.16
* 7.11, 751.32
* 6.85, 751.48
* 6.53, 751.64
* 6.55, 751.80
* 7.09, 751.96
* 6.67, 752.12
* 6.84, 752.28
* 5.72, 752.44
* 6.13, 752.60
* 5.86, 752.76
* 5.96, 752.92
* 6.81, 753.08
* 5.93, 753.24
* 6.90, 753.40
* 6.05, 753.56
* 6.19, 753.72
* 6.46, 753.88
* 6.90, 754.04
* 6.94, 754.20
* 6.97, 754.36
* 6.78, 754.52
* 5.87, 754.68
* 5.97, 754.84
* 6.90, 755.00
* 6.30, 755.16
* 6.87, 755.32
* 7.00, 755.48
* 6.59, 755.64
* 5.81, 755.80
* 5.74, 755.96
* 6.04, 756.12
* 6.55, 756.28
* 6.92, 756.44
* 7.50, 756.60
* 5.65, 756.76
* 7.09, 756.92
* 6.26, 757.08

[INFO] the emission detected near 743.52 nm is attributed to [N II]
